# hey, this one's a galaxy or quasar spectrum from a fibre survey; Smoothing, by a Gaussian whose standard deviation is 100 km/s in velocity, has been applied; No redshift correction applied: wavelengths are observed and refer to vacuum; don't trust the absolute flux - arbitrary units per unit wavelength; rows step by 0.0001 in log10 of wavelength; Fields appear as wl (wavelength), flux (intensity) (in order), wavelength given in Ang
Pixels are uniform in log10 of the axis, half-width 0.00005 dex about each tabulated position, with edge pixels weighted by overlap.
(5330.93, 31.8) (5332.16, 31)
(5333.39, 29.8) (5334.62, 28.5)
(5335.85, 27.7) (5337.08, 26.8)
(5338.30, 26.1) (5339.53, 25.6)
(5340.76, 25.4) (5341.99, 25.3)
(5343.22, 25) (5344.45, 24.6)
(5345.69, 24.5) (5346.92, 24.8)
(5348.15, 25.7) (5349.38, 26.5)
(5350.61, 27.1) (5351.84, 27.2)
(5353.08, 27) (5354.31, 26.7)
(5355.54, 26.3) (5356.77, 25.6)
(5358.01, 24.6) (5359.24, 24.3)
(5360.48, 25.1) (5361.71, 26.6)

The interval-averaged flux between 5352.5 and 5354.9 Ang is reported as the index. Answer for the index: 26.9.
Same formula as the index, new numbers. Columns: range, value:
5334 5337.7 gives 27.7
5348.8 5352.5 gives 26.9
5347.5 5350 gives 26.1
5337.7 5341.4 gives 25.7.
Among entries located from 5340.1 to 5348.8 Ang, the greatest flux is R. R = 25.7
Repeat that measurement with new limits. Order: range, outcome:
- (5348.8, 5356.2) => 27.2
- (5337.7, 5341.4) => 26.1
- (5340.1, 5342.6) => 25.4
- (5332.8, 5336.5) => 29.8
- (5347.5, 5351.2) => 27.1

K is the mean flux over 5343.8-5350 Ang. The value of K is 25.2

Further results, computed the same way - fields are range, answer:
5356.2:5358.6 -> 25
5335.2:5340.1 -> 26.6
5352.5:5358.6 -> 26.1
